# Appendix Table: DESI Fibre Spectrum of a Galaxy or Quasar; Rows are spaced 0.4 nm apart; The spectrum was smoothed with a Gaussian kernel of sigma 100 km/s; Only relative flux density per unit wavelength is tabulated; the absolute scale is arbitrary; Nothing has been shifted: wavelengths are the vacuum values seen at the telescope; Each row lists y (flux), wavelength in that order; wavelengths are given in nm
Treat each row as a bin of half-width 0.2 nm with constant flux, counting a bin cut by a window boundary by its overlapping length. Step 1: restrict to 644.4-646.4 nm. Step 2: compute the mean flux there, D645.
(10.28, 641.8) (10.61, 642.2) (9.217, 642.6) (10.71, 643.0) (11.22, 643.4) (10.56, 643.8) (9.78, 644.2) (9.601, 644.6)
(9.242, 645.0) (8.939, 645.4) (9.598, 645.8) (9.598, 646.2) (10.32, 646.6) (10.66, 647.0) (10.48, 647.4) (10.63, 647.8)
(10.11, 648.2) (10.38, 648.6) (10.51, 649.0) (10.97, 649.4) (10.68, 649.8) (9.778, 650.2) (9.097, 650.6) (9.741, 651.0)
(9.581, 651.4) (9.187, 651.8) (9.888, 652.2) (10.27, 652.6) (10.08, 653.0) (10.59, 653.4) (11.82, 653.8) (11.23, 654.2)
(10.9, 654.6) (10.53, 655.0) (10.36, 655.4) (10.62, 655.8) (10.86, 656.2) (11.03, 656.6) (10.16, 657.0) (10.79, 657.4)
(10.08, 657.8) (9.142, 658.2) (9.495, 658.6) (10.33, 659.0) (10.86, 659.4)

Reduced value 9.4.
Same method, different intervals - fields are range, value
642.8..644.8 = 10.4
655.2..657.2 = 10.6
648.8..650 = 10.7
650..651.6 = 9.55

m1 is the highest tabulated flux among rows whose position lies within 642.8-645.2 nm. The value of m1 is 11.22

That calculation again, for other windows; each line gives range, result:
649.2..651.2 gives 10.97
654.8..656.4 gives 10.86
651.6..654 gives 11.82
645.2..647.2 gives 10.66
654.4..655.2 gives 10.9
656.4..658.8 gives 11.03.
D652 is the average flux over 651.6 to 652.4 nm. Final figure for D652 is 9.54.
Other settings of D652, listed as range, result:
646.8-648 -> 10.6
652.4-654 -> 10.7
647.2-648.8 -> 10.4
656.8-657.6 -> 10.5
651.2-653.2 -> 9.8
